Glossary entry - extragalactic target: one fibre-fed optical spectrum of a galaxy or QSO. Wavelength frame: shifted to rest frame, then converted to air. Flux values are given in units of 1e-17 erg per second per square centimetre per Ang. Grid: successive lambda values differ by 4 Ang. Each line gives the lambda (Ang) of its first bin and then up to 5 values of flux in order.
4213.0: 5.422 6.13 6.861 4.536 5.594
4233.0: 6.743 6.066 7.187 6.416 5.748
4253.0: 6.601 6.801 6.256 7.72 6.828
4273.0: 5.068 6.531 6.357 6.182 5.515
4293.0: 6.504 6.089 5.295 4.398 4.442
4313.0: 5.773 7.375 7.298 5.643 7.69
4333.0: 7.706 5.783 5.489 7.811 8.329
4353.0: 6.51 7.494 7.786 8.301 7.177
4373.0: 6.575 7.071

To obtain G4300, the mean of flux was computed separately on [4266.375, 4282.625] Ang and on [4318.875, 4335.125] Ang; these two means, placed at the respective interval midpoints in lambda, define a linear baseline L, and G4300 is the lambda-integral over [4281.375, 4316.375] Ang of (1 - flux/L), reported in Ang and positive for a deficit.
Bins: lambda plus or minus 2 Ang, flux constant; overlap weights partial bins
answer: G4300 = 5.2 Ang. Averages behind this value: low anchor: 6.25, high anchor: 7.08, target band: 5.64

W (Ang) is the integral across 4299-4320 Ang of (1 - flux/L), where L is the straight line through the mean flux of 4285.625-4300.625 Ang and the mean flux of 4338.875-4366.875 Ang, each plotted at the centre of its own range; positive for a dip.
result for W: 2.74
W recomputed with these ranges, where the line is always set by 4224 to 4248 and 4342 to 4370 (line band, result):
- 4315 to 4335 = 0.2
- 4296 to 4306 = 2.4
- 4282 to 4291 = 1.1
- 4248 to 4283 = 0.2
